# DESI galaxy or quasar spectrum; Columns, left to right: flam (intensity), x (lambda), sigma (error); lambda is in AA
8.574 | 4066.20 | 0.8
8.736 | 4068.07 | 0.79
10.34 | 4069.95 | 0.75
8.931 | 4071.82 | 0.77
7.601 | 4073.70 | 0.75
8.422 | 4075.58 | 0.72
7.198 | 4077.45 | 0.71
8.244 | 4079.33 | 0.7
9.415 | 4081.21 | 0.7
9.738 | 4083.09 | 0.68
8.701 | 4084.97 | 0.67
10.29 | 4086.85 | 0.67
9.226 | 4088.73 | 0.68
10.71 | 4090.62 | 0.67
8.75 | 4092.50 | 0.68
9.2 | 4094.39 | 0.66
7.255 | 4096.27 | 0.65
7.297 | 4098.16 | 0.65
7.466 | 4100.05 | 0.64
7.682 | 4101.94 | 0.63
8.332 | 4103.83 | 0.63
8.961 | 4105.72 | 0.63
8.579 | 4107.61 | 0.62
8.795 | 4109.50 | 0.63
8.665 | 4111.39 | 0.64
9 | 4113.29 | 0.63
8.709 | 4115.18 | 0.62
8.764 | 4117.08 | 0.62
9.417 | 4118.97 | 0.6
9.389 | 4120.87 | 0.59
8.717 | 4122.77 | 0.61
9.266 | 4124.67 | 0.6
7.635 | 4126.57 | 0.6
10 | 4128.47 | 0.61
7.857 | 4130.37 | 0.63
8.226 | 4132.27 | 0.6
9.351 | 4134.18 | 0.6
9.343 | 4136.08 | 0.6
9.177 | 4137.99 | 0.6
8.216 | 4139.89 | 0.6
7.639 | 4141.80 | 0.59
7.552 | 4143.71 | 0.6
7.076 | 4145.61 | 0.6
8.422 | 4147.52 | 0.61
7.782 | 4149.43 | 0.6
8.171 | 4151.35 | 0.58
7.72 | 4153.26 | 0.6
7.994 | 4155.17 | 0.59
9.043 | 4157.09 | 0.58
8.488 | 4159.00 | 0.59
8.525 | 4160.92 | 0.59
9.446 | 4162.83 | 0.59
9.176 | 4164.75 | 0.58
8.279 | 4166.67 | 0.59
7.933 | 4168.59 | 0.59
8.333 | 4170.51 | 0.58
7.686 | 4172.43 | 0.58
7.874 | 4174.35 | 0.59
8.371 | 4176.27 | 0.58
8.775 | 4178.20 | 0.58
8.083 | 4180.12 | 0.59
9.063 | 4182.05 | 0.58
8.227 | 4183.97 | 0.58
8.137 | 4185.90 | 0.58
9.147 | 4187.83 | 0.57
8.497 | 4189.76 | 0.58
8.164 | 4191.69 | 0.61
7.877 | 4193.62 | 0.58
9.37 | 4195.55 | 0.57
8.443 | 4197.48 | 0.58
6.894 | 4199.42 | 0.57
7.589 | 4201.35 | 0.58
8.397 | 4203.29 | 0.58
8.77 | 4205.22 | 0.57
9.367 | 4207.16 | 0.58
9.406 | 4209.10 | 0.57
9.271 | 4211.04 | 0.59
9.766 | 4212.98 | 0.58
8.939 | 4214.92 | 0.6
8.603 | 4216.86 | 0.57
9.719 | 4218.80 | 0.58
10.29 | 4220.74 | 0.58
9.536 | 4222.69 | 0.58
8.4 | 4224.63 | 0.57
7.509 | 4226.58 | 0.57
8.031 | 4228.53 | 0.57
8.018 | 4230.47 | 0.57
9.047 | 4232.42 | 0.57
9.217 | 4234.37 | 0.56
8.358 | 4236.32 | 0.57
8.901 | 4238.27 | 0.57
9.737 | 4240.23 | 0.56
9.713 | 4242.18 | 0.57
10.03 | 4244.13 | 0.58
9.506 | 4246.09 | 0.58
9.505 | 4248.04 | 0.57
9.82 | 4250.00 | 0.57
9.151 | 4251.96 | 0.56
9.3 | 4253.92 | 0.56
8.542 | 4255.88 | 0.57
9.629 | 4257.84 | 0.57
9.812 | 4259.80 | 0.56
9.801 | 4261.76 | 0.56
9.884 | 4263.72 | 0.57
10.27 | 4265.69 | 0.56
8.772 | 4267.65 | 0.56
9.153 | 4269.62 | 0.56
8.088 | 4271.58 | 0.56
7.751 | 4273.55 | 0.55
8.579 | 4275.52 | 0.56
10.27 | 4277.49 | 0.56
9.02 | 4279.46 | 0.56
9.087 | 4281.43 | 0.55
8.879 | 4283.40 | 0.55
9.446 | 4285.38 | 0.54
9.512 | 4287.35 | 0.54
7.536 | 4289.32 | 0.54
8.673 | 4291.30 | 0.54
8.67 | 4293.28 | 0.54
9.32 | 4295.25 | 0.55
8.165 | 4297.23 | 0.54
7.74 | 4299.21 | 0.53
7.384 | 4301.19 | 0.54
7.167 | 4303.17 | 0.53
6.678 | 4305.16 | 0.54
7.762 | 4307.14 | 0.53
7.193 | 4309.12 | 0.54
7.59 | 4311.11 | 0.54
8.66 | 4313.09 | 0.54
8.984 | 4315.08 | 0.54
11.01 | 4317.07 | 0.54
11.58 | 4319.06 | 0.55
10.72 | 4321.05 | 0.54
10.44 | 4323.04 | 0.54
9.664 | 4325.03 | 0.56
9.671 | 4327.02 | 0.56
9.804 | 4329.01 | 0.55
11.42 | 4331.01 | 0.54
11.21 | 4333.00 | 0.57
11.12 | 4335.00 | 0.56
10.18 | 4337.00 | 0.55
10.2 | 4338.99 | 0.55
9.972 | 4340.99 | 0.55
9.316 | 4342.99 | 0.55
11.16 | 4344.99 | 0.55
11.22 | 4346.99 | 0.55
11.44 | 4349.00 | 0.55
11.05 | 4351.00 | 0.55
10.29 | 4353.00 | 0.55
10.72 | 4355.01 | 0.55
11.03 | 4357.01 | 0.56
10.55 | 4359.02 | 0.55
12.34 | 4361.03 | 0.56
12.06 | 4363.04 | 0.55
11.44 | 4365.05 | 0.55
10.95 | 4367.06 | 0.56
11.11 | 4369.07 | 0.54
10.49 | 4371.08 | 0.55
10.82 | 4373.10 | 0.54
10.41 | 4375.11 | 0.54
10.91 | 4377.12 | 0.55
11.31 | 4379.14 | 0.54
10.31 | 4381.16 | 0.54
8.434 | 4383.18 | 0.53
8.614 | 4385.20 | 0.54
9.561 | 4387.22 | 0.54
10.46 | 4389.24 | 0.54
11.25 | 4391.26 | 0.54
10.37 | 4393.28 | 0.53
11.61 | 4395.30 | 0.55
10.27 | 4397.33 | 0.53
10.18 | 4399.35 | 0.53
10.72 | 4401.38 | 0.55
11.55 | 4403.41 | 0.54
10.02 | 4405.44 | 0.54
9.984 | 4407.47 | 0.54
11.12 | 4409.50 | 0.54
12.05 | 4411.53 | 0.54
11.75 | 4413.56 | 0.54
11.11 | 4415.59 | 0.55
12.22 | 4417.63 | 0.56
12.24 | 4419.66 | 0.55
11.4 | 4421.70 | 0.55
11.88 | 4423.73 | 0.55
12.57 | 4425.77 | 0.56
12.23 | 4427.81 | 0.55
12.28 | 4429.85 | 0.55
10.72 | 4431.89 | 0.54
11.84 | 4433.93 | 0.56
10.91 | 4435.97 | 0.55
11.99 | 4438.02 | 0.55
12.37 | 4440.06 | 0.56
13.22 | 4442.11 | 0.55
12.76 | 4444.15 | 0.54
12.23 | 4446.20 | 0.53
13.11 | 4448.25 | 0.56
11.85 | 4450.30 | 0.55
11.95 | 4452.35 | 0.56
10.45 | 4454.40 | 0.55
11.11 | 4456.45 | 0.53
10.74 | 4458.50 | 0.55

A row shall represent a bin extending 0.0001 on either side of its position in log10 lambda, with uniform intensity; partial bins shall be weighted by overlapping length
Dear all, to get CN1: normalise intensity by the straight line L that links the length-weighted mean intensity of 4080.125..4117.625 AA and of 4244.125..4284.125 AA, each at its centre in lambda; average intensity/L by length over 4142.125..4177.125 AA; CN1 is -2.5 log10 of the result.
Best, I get 0.095 mag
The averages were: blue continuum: 8.77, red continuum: 9.26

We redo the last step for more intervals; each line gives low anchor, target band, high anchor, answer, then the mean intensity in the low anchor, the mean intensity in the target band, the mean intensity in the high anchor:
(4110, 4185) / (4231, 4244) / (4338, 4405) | 0.02 mag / 8.5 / 9.18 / 10.7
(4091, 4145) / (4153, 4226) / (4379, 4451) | 0.07 mag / 8.56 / 8.63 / 11.3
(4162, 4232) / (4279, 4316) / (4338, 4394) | 0.18 mag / 8.6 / 8.28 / 10.6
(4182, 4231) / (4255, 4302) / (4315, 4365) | 0.10 mag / 8.67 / 8.92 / 10.7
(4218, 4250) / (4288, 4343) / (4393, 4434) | 0.10 mag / 9.11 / 9.21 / 11.3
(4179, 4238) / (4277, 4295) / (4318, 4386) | 0.09 mag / 8.68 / 8.99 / 10.7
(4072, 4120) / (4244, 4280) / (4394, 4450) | 0.10 mag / 8.66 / 9.29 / 11.6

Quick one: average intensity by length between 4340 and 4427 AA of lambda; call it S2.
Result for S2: 10.9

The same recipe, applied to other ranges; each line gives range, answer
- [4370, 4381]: 10.8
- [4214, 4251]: 9.1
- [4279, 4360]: 9.55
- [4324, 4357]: 10.5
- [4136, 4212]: 8.38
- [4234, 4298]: 9.16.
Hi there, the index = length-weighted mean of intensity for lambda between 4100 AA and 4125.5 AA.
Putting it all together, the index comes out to 8.74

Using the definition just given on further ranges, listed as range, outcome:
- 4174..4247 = 8.77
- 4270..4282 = 8.81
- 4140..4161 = 8.02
